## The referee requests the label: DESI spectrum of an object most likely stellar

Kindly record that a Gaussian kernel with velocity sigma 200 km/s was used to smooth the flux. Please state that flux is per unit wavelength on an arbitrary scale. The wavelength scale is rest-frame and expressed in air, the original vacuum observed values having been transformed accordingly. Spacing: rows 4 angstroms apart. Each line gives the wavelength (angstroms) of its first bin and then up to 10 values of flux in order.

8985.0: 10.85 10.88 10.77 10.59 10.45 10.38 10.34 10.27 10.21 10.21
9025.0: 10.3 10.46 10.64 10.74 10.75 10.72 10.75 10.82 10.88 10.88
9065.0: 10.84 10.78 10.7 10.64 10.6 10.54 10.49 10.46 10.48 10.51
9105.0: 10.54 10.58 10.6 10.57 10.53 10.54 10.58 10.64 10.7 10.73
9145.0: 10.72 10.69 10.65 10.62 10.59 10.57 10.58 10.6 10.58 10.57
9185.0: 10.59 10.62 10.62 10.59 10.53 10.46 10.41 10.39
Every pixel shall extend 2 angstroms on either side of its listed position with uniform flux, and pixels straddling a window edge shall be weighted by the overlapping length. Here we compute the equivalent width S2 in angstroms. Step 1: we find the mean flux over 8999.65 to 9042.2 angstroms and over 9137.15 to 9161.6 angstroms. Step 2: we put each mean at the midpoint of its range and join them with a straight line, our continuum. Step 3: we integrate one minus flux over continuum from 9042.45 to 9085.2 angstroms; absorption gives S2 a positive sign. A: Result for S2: -0.98 angstroms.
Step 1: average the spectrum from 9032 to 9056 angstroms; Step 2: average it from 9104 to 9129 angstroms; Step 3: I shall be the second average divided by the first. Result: 0.98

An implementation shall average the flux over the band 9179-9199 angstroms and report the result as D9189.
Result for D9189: 10.6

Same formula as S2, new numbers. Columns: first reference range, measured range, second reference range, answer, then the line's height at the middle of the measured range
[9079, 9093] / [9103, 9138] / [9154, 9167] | -0.07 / 10.6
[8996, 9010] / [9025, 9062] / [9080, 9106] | -0.85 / 10.5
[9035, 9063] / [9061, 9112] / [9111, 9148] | 0.51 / 10.7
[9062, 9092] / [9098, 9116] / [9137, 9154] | 0.21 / 10.7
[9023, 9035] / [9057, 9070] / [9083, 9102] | -0.45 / 10.5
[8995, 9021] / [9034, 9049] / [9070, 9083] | -0.32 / 10.5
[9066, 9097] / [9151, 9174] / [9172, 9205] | -0.04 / 10.6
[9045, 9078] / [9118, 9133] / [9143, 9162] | 0.19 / 10.7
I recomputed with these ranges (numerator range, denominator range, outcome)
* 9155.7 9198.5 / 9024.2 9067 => 0.99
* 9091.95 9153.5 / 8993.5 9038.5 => 1.02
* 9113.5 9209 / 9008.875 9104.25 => 1.00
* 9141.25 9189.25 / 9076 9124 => 1.01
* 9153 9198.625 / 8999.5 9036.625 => 1.02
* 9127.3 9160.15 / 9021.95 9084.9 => 1.00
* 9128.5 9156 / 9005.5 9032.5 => 1.03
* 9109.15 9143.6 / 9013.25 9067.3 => 1.00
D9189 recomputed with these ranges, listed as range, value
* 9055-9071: 10.8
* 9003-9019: 10.3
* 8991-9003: 10.6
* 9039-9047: 10.7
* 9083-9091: 10.5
